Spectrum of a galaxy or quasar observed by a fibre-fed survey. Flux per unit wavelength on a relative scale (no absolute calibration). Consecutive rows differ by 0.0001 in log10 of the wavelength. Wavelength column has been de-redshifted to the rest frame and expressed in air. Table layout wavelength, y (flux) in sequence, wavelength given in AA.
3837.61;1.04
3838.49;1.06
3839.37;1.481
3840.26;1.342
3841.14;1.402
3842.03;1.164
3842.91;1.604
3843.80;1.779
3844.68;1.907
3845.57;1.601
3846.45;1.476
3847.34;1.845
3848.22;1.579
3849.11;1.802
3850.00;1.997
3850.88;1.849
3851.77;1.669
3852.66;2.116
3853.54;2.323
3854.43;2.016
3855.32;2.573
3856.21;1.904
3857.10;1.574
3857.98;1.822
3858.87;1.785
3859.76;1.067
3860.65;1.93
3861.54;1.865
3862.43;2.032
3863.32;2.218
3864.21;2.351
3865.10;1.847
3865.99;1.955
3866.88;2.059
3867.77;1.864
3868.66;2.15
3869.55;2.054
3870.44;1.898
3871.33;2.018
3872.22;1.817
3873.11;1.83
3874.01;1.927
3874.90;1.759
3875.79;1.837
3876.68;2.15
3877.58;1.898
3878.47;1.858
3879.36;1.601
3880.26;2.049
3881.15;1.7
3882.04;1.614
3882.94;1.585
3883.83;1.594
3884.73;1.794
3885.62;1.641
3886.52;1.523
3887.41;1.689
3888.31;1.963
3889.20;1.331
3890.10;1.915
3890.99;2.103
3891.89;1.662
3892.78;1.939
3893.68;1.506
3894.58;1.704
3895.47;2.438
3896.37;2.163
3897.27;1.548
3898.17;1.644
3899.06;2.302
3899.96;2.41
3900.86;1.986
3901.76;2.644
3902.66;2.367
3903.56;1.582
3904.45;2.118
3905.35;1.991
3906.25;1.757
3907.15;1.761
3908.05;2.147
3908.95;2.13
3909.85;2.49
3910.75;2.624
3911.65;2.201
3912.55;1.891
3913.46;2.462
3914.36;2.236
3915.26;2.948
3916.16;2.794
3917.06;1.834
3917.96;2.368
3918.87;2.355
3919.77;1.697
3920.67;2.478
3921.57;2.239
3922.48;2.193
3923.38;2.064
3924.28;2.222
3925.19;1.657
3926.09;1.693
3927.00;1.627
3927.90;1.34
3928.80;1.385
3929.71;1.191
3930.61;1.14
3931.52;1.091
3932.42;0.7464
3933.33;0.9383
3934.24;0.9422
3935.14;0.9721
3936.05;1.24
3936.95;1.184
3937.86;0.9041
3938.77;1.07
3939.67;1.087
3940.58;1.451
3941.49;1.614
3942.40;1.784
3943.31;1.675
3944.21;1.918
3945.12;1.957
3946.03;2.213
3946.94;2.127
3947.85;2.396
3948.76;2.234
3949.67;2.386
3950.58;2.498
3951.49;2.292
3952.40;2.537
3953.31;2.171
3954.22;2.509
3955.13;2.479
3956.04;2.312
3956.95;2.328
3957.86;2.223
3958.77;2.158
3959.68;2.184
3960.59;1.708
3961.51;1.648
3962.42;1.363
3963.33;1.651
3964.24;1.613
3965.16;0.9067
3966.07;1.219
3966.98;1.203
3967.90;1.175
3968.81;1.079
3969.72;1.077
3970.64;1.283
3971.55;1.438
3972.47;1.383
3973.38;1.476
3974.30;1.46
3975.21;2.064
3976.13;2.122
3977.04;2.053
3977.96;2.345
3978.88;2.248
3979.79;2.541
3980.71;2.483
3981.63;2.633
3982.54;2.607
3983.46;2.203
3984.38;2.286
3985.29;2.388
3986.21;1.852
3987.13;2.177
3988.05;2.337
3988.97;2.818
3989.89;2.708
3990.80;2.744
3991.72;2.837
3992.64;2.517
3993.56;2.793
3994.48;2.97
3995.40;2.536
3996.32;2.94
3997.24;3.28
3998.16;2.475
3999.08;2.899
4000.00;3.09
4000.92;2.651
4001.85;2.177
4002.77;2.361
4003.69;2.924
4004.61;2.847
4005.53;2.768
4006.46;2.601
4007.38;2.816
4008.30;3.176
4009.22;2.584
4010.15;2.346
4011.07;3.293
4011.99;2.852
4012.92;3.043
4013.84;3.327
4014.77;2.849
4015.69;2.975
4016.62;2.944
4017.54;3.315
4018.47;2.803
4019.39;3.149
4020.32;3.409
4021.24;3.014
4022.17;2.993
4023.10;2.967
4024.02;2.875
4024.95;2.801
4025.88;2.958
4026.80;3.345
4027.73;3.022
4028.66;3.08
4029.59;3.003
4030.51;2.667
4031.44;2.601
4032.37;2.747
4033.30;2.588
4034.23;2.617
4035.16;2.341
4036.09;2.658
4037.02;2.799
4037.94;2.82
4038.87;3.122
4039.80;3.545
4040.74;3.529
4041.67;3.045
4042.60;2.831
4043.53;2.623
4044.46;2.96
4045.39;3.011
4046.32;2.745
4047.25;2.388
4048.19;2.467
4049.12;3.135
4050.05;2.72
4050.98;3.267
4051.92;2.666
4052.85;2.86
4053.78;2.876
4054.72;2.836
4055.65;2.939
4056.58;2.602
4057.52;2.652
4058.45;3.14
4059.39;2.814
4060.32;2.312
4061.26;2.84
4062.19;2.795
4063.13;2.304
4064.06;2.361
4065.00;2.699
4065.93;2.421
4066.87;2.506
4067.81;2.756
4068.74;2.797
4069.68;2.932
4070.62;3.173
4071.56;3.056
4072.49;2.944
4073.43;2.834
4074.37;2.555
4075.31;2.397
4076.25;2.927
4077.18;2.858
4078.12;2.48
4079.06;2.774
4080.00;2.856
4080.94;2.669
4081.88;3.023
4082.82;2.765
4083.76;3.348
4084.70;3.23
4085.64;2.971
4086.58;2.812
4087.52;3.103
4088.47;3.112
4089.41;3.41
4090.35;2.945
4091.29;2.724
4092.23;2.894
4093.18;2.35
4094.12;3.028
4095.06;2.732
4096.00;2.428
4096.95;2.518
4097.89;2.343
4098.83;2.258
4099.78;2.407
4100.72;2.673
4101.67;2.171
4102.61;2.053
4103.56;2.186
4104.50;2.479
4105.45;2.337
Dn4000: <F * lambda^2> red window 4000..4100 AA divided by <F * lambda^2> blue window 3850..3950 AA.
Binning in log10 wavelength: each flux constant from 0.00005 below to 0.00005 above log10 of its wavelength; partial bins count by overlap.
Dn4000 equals 1.6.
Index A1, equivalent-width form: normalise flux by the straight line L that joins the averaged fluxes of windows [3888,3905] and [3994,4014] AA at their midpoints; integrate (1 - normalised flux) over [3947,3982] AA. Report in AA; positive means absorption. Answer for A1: 8.0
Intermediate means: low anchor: 1.97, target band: 1.92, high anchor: 2.81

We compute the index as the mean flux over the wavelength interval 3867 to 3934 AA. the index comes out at 1.9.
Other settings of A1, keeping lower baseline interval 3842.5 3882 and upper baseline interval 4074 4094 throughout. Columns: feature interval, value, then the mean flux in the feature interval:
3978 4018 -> -3.4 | 2.7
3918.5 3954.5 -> 8.0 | 1.73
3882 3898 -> 1.9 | 1.76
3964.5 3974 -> 4.5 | 1.24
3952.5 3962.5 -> 0.7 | 2.14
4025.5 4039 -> -0.9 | 2.82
